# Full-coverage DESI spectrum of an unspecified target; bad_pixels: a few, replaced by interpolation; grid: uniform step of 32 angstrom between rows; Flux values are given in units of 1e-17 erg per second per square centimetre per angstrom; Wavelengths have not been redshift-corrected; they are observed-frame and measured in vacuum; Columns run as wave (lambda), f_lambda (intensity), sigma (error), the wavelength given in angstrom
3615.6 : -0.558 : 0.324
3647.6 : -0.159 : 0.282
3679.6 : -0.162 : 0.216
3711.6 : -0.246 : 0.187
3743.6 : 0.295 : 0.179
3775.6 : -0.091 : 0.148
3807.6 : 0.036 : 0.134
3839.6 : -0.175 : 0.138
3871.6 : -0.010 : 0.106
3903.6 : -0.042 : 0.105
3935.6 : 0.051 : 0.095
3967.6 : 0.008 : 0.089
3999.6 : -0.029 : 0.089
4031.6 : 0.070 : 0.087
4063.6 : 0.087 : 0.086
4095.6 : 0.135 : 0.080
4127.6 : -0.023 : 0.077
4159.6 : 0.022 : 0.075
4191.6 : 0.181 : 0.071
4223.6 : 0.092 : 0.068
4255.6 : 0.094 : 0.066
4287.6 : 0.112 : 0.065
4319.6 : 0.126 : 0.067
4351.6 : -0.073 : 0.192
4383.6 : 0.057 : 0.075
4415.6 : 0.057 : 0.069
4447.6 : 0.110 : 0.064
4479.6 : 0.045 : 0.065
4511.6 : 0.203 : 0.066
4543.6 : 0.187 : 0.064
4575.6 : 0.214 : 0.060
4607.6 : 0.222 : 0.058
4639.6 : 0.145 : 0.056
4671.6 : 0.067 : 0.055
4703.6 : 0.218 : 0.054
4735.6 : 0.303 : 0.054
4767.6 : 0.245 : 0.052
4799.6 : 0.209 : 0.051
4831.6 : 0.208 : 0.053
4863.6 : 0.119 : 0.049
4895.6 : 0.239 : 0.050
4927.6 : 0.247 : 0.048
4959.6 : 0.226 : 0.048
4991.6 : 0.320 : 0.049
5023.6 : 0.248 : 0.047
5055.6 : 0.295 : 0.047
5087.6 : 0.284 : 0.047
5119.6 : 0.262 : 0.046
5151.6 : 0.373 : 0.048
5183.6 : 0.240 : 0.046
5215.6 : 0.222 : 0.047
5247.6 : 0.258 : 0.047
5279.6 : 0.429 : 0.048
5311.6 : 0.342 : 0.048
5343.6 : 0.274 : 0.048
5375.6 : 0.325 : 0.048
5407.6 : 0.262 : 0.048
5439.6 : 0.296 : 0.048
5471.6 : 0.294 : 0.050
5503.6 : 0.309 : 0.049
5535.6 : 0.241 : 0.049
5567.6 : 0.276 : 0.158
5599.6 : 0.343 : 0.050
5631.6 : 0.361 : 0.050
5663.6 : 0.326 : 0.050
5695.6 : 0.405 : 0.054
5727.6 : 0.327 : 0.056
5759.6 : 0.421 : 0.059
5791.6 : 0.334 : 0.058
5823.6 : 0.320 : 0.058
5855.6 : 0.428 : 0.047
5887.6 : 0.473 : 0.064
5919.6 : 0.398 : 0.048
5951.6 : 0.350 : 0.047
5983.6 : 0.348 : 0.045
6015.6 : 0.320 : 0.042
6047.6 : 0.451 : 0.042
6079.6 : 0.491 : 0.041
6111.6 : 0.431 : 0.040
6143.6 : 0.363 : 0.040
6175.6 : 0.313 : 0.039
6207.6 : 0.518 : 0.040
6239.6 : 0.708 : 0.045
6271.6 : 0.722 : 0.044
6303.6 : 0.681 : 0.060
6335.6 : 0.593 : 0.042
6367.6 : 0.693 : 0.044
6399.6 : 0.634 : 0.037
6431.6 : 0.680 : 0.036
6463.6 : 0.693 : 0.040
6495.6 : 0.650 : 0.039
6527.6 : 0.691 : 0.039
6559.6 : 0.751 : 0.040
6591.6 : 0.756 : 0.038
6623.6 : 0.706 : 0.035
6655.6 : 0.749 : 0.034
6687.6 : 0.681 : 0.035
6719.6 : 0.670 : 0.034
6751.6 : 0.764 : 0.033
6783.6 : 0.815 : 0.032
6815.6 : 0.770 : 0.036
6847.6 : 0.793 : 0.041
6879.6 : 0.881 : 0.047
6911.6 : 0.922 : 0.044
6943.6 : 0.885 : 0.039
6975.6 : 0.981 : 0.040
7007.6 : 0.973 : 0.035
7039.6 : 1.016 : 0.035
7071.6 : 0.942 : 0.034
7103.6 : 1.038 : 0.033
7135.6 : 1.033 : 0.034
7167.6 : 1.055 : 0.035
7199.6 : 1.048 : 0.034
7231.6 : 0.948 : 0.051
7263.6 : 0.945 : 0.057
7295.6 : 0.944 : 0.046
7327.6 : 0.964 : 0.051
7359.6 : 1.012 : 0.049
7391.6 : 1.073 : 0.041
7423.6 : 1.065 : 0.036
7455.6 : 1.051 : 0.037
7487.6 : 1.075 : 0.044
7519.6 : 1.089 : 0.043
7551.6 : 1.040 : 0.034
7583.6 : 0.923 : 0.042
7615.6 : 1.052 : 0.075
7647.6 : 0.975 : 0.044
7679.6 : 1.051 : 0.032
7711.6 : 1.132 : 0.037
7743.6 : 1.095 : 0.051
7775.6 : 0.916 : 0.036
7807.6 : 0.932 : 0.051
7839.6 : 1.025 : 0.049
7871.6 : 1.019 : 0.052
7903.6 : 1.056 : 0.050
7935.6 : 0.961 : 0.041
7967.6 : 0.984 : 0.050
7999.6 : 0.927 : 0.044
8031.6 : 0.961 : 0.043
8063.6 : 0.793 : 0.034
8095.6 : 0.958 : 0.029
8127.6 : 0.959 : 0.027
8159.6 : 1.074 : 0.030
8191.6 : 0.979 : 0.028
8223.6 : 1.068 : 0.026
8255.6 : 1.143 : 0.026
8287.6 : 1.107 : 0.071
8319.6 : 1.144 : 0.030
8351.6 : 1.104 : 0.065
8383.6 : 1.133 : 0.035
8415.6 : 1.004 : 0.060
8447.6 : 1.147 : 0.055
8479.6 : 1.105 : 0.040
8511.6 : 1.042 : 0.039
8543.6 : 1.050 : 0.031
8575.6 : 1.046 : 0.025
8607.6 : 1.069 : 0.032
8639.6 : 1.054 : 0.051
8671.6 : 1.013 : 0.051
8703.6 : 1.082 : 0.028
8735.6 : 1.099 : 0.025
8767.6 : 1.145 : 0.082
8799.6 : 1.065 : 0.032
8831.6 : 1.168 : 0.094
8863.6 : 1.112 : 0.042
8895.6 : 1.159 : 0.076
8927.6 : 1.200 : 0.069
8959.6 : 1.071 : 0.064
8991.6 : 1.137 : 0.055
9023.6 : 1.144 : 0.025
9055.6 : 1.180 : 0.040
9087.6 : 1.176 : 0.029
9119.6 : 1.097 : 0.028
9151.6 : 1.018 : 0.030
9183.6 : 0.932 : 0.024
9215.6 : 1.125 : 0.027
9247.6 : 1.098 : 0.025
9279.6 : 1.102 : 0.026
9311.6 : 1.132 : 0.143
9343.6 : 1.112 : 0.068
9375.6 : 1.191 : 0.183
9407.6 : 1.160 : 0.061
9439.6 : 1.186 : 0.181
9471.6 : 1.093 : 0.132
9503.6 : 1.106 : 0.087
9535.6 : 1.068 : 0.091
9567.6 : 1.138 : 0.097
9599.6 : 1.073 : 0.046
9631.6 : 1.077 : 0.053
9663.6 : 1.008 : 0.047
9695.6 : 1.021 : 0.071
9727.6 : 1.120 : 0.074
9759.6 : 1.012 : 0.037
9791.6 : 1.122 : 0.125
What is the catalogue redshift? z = 0.557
